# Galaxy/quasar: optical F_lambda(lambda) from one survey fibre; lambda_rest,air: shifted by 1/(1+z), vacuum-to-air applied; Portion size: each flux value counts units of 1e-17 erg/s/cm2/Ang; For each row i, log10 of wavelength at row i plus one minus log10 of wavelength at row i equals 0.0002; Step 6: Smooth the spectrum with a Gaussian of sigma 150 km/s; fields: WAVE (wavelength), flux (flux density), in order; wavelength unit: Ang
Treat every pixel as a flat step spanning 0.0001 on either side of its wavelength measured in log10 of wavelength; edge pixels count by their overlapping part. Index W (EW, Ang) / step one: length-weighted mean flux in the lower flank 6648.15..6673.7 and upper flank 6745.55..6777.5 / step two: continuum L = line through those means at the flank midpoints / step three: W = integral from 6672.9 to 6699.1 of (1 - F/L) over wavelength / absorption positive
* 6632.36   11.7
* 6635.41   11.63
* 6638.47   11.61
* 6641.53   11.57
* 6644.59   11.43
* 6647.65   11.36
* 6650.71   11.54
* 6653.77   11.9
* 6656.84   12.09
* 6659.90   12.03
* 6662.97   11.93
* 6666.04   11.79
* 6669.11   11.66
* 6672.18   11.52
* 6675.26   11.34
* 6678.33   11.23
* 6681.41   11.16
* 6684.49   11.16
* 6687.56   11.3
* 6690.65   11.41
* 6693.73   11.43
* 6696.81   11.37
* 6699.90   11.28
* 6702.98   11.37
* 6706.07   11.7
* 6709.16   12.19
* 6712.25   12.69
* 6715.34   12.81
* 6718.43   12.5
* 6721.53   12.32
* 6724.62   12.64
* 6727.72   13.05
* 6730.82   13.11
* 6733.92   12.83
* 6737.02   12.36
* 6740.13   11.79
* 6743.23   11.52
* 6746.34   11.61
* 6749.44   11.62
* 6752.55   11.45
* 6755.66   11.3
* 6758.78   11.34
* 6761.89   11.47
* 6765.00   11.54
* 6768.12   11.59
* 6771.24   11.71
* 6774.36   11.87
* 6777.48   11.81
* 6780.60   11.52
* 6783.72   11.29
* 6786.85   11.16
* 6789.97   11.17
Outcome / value 0.96 Ang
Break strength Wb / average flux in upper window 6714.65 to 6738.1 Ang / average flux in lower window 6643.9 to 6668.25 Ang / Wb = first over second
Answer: 1.1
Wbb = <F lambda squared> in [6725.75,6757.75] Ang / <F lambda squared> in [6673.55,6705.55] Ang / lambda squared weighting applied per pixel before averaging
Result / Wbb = 1.08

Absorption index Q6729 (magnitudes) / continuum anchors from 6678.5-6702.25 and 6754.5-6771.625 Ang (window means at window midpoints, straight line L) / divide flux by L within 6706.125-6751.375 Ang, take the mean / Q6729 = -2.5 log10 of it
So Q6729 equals -0.09 mag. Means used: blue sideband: 11.3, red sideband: 11.5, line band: 12.3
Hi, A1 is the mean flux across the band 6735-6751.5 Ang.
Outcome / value 11.8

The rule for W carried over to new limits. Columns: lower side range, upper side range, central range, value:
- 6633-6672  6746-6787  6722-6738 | -1.65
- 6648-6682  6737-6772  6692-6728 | -1.44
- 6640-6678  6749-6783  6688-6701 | 0.29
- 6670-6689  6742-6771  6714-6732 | -2.08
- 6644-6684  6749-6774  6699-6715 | -0.52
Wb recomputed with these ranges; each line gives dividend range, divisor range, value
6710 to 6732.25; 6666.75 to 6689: 1.12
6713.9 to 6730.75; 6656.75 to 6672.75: 1.07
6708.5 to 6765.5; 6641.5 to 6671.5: 1.03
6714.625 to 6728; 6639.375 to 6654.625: 1.09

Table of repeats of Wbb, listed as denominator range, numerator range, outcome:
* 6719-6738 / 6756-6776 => 0.92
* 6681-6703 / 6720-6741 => 1.13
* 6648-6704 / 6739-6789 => 1.03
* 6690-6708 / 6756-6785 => 1.03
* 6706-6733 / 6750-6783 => 0.93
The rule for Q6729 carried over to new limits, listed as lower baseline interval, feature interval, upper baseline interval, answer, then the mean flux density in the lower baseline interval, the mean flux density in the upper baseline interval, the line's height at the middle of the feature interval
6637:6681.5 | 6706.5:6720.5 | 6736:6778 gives -0.08 mag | 11.6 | 11.6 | 11.6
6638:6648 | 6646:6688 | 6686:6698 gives -0.01 mag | 11.5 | 11.4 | 11.4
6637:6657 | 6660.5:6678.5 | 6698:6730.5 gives 0.02 mag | 11.6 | 12.3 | 11.8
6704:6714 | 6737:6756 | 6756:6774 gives 0.01 mag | 12.2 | 11.5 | 11.7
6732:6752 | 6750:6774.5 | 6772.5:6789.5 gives 0.02 mag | 12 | 11.5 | 11.7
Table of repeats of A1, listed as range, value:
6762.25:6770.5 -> 11.6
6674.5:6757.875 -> 11.9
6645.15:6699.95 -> 11.5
